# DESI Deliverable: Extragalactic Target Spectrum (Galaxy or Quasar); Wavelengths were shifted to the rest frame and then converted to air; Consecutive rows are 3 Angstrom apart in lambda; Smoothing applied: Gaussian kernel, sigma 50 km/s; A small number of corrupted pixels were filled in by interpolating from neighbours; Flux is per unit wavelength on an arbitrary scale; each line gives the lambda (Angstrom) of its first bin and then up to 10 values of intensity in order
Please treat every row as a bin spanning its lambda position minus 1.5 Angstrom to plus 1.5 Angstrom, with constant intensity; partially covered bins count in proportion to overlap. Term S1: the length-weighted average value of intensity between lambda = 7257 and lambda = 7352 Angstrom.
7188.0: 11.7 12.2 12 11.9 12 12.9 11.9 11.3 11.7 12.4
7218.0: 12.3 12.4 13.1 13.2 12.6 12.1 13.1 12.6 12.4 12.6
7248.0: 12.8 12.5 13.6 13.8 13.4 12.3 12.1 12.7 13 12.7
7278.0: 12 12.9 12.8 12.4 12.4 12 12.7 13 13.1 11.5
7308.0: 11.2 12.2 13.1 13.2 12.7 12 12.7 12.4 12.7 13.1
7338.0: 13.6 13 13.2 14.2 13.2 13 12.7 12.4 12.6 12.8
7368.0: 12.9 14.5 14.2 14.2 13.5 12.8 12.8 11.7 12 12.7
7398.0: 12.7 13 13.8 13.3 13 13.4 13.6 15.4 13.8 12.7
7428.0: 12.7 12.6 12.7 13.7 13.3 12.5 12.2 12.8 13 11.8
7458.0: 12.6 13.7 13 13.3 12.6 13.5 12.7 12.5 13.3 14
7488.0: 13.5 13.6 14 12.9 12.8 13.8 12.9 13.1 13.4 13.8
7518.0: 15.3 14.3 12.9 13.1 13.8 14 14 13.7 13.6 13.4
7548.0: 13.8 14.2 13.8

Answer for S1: 12.7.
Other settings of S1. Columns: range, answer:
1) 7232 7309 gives 12.6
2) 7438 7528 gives 13.2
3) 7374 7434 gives 13.2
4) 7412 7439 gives 13.4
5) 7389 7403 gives 12.5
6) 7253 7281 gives 12.8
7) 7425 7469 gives 12.8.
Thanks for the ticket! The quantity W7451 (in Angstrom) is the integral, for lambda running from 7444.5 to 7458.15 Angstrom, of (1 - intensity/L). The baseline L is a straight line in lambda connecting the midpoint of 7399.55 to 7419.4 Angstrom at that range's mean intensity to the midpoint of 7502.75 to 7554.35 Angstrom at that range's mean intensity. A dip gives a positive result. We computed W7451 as 1.1 Angstrom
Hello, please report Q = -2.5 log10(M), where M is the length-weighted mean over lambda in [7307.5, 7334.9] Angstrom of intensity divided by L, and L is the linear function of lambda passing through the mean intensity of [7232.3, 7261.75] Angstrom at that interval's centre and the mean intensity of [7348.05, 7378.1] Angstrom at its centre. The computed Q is 0.049 mag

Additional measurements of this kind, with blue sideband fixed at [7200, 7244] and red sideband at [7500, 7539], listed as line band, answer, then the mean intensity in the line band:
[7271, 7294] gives 0.01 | 12.5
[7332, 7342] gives -0.02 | 13.2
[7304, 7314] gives 0.08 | 11.9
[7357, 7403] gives 0.01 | 13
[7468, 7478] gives 0.04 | 12.9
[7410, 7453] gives 0.01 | 13.2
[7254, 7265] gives -0.05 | 13.2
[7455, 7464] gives 0.04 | 12.9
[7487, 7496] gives -0.01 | 13.7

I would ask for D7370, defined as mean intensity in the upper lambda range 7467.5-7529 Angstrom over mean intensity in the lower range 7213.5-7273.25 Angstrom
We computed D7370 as 1.05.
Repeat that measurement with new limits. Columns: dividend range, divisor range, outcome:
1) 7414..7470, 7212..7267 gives 1.03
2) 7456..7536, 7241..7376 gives 1.05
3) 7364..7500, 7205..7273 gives 1.04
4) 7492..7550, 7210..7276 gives 1.07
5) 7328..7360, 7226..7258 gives 1.02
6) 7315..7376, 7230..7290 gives 1.03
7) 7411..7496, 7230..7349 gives 1.03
